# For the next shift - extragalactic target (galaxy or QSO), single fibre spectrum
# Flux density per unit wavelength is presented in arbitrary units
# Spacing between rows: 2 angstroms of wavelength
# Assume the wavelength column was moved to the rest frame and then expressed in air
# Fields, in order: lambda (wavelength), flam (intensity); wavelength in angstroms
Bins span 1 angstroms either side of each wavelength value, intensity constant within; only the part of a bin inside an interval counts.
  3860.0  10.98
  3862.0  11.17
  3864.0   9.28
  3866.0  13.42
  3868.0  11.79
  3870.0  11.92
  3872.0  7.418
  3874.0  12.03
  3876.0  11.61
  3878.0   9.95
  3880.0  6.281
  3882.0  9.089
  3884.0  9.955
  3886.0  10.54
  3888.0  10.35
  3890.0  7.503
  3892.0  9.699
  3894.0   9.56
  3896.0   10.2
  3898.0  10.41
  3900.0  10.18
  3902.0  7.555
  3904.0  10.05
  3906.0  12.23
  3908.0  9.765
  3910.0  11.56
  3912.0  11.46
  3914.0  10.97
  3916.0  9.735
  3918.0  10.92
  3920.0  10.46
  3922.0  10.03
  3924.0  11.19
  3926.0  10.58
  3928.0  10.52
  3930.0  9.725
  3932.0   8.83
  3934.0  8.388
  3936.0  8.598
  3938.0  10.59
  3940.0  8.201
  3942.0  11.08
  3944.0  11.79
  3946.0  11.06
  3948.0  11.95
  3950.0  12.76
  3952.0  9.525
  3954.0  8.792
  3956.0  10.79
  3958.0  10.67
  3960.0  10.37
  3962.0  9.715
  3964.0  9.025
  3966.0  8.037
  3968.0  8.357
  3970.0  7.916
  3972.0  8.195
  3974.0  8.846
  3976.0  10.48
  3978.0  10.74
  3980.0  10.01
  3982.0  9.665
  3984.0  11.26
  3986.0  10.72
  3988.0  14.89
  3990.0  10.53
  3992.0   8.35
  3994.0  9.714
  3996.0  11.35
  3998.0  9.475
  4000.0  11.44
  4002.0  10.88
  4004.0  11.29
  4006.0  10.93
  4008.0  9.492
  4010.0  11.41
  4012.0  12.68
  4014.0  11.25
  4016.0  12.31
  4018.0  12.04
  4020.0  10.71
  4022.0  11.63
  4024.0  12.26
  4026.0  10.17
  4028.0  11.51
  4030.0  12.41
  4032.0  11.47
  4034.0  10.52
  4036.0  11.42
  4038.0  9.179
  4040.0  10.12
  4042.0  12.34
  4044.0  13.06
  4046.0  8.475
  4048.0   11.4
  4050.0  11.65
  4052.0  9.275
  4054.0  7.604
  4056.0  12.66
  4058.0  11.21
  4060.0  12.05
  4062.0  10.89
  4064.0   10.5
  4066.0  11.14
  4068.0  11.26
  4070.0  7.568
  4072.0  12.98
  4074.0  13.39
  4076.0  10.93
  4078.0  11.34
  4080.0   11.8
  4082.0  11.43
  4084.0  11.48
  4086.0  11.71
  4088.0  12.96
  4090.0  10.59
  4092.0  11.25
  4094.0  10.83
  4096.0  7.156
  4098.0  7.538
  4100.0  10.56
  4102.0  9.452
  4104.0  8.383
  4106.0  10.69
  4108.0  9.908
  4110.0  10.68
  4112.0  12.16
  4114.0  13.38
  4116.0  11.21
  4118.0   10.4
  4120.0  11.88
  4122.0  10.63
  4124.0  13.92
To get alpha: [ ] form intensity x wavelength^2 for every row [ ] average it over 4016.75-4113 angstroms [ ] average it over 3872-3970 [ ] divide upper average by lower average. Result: 1.17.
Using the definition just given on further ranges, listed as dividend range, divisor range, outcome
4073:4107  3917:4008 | 1.12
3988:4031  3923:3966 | 1.13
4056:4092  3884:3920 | 1.22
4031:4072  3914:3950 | 1.11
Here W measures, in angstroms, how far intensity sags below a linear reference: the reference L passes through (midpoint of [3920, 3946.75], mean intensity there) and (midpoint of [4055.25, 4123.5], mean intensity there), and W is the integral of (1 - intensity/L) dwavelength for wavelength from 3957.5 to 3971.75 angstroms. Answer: 1.6 angstroms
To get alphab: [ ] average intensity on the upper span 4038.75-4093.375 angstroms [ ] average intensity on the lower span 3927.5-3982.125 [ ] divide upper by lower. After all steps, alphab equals 1.14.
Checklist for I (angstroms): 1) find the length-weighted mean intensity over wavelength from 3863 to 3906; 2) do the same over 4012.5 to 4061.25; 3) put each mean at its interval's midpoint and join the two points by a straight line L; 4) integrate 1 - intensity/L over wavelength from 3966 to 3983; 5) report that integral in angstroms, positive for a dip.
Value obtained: 2.33 angstroms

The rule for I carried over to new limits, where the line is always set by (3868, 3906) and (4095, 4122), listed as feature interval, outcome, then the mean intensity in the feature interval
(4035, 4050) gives -1.1 angstroms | 10.9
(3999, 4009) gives -0.7 angstroms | 10.8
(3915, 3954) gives -1.4 angstroms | 10.3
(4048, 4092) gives -4.2 angstroms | 11.2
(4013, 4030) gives -2.4 angstroms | 11.5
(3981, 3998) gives -1.2 angstroms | 10.7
